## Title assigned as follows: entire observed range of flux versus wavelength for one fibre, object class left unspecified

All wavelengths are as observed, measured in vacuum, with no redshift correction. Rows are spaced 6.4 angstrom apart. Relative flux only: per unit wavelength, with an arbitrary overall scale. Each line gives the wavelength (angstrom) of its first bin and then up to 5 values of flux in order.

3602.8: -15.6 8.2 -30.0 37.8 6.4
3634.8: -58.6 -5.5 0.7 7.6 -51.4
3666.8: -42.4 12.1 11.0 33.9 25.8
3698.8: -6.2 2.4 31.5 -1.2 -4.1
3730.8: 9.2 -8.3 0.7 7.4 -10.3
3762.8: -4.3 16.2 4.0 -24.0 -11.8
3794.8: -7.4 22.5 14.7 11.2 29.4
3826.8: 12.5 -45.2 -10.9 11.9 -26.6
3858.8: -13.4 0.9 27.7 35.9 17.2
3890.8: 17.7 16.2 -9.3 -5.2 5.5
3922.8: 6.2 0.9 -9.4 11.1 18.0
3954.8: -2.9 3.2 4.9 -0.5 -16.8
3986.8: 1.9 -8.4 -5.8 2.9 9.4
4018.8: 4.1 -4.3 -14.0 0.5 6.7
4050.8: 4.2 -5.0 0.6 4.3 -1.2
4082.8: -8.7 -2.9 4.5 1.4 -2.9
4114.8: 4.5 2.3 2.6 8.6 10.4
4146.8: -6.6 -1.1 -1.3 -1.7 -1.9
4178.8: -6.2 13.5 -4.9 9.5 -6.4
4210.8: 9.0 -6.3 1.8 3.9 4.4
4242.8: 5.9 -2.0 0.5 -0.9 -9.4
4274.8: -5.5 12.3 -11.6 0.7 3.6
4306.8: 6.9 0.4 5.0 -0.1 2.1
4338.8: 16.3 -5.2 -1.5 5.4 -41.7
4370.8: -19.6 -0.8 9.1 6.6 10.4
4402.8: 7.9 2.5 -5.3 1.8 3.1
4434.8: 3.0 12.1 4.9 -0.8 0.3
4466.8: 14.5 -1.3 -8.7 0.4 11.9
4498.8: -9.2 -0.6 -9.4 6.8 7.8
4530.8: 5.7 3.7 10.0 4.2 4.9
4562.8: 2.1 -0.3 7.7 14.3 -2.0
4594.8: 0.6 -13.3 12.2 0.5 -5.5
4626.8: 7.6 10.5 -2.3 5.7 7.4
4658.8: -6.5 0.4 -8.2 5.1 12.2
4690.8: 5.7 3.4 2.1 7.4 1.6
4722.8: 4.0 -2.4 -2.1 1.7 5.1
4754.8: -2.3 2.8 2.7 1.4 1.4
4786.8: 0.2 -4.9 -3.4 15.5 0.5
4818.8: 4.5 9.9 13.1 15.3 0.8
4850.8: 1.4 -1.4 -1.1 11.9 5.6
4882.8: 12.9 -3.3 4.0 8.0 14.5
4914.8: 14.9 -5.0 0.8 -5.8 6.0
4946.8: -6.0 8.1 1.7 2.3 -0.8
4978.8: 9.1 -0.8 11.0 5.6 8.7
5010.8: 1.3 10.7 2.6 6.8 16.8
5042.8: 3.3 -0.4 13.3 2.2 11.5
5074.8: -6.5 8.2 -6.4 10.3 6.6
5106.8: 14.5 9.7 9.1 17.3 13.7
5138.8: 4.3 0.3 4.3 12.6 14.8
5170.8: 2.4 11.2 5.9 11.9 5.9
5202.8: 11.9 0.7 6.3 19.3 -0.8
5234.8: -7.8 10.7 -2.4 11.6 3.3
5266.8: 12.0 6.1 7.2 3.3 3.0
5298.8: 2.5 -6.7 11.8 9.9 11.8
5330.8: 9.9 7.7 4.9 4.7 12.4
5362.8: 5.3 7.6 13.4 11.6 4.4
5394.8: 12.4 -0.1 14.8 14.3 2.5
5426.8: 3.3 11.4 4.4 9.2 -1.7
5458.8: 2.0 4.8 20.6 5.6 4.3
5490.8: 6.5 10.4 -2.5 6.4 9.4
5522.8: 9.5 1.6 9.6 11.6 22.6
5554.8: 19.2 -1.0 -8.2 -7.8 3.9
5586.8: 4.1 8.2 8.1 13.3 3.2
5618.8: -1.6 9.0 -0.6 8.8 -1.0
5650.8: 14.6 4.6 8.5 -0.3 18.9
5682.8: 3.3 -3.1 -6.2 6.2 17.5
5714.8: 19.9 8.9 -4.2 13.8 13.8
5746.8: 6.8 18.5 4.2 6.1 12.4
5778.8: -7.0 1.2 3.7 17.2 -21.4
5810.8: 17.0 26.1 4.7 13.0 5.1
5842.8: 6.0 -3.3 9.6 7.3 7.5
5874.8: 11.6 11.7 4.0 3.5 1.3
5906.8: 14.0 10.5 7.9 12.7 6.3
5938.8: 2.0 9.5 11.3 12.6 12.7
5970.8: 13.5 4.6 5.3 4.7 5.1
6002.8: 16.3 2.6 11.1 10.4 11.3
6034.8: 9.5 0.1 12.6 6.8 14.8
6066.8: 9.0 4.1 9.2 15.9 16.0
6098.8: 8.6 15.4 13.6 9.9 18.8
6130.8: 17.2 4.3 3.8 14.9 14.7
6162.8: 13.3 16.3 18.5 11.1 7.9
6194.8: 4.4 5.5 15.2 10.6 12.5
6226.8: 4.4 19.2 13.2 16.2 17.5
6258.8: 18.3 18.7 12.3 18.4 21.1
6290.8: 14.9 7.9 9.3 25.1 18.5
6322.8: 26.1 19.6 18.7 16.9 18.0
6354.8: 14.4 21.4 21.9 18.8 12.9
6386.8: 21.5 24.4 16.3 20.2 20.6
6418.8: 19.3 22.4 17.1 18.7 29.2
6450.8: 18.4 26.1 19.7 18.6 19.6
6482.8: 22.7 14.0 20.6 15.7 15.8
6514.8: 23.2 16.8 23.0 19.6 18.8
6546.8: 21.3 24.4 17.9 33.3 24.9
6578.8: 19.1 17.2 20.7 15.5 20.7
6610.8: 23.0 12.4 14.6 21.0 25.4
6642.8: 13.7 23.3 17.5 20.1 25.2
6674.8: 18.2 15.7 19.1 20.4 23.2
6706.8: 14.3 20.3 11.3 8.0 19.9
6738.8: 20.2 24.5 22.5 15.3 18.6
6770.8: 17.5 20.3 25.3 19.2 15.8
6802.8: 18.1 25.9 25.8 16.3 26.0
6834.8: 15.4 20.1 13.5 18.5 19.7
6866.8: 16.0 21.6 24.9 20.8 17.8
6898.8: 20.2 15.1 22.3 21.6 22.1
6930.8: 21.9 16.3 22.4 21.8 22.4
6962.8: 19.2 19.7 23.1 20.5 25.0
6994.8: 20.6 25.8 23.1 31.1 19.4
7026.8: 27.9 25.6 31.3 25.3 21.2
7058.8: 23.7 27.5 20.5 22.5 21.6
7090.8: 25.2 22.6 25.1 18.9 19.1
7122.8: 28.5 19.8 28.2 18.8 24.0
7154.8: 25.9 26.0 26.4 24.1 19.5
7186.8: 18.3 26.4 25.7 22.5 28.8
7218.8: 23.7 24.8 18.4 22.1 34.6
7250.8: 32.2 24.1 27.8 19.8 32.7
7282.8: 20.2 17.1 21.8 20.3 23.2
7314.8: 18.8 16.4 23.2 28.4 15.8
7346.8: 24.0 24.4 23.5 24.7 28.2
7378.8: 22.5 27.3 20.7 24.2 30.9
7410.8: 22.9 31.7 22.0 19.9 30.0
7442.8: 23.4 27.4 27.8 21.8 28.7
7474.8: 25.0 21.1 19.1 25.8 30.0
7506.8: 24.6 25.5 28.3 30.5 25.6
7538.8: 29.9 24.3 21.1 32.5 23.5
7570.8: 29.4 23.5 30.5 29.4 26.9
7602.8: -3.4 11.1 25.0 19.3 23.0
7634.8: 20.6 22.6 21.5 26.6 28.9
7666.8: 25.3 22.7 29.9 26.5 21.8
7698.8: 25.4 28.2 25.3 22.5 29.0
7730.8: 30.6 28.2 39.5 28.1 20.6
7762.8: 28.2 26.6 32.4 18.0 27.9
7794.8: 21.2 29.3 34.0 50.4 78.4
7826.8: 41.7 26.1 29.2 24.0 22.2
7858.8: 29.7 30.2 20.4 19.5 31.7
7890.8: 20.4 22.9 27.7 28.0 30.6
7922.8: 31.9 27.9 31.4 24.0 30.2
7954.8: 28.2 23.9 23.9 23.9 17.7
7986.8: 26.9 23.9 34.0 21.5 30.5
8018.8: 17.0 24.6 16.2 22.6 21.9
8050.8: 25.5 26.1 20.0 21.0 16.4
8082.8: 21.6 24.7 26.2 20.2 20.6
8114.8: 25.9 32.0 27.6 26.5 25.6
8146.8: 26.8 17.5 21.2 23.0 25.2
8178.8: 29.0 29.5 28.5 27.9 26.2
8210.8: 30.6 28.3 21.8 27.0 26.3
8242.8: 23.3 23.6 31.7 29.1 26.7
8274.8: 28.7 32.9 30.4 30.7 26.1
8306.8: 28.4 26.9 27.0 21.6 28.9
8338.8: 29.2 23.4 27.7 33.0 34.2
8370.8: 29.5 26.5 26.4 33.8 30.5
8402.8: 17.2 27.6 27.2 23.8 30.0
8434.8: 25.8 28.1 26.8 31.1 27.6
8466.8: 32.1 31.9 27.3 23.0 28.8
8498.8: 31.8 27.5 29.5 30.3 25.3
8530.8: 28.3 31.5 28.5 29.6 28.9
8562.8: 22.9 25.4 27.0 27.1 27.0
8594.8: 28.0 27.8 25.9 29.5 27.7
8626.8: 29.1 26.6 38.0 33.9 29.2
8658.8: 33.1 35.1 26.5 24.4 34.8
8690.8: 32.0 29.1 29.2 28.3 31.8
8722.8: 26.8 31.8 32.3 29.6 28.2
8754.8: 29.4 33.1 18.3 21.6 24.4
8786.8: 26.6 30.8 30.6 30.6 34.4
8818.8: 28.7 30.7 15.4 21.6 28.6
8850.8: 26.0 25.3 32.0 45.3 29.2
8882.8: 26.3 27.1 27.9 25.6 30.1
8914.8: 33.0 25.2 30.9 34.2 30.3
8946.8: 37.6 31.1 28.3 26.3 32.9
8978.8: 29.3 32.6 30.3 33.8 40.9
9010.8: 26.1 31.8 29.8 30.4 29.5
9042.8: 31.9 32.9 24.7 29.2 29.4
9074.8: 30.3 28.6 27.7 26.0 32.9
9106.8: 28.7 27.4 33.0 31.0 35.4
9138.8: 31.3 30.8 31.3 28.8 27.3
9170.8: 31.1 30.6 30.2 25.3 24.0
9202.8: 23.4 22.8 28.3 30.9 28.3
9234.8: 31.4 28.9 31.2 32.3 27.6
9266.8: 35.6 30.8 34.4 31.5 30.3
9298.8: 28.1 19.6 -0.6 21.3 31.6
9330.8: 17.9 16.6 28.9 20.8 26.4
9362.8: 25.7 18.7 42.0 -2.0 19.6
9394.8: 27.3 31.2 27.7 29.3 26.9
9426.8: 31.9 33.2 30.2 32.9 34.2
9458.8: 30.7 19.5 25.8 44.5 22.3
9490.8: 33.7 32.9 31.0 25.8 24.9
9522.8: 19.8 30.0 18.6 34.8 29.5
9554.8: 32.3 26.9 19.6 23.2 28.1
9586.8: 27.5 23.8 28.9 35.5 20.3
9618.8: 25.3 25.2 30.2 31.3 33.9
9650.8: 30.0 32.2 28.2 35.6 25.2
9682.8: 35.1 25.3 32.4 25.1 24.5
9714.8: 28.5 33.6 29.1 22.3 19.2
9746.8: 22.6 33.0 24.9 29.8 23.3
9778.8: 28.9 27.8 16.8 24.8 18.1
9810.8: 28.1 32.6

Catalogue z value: 0.561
